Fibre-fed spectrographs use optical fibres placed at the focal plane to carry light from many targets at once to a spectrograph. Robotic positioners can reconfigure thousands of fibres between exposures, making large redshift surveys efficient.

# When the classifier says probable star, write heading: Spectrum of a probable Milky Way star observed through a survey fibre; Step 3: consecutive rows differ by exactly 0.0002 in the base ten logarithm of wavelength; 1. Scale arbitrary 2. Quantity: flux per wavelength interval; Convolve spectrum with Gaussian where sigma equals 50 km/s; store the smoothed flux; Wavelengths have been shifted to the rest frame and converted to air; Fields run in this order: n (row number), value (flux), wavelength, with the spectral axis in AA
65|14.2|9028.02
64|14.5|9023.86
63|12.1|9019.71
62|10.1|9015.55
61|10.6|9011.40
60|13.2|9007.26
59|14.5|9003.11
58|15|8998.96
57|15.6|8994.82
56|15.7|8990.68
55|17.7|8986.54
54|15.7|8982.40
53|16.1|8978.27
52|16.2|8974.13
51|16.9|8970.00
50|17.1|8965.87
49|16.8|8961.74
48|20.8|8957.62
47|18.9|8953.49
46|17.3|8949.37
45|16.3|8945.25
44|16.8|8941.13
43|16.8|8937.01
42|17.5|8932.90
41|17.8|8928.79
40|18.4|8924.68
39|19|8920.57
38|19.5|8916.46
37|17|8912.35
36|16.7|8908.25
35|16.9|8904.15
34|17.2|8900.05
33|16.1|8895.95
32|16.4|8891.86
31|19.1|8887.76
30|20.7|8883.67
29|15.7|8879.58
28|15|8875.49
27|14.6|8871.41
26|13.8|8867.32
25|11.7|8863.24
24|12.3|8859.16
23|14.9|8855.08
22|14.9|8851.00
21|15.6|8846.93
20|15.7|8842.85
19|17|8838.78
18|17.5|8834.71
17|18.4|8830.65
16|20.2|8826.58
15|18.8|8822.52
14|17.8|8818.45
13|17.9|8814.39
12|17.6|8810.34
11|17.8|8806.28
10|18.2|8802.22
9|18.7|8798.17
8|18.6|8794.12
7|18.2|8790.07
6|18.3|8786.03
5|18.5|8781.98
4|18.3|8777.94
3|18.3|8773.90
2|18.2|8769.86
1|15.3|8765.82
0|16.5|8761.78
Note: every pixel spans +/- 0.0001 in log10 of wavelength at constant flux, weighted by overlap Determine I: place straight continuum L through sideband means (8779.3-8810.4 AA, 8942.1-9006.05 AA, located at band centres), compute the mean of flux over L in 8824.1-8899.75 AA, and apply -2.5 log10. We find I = 0.099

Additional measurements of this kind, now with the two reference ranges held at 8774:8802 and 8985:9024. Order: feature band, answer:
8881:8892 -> -0.16 mag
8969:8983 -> -0.13 mag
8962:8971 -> -0.16 mag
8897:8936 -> -0.13 mag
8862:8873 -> 0.24 mag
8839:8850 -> 0.09 mag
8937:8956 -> -0.15 mag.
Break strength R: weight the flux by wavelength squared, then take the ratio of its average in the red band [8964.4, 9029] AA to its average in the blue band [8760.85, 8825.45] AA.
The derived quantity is 0.9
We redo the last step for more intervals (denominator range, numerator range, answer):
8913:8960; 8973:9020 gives 0.81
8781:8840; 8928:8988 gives 0.98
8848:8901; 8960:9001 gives 1.07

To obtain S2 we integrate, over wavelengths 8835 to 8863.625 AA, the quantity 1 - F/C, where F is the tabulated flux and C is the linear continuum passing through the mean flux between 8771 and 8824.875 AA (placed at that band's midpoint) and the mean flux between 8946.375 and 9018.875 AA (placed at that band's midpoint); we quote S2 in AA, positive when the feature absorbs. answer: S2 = 4.3 AA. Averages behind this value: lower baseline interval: 18.2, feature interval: 14.9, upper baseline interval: 15.7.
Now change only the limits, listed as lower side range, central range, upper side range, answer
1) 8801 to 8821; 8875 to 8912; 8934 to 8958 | 1.1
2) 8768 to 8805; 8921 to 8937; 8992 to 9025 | -3.0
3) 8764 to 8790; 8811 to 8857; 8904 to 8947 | 1.5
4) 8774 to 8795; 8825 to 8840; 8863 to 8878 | -2.2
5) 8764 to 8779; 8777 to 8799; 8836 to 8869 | -2.0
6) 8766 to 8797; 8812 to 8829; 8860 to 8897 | -1.4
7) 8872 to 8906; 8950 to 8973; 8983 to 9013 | -3.7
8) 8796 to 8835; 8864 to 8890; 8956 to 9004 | 2.0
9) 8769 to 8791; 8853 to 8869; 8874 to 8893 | 4.1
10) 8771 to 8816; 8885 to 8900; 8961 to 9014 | -0.5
